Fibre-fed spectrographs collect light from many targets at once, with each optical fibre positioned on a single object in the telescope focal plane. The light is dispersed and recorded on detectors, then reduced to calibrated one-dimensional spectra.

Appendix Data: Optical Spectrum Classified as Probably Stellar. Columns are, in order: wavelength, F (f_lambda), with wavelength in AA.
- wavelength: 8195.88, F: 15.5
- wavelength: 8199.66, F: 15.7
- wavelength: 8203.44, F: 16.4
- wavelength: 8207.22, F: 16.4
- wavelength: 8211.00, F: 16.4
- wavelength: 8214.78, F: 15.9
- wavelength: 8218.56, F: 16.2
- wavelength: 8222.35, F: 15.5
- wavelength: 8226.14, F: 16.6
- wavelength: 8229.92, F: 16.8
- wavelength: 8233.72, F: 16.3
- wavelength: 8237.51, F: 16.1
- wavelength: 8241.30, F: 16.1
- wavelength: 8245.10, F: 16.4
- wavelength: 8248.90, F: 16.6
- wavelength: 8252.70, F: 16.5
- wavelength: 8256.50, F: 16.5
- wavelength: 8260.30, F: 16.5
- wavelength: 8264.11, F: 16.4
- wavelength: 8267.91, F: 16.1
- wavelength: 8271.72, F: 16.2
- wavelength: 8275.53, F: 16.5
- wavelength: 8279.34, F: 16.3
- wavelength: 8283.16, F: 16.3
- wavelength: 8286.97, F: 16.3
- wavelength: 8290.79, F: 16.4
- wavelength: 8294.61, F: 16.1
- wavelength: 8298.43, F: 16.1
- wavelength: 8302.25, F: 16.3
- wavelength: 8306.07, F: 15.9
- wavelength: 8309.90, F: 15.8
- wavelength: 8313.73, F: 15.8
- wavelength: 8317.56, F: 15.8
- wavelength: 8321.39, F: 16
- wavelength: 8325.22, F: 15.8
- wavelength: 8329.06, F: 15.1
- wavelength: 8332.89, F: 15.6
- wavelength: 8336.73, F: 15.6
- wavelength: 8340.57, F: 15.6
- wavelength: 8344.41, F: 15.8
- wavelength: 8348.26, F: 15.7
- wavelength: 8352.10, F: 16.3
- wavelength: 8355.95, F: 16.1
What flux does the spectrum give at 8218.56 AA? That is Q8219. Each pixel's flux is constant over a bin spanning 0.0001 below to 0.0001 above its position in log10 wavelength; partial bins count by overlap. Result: 16.2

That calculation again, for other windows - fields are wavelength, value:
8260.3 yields 16.5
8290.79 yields 16.4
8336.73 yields 15.6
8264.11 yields 16.4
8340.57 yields 15.6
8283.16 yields 16.3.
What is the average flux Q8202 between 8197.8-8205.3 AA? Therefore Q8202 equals 16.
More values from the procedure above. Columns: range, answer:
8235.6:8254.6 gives 16.3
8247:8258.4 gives 16.5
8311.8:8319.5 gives 15.8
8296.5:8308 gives 16.1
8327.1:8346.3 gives 15.5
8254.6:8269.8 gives 16.4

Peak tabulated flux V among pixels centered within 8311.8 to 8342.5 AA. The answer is 16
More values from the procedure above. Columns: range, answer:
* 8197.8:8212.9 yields 16.4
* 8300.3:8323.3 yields 16.3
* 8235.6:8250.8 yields 16.6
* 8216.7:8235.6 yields 16.8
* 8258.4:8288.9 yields 16.5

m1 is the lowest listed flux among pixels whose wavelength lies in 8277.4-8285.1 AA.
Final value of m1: 16.3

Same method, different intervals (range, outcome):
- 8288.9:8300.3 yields 16.1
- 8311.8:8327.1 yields 15.8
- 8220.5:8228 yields 15.5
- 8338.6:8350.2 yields 15.6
